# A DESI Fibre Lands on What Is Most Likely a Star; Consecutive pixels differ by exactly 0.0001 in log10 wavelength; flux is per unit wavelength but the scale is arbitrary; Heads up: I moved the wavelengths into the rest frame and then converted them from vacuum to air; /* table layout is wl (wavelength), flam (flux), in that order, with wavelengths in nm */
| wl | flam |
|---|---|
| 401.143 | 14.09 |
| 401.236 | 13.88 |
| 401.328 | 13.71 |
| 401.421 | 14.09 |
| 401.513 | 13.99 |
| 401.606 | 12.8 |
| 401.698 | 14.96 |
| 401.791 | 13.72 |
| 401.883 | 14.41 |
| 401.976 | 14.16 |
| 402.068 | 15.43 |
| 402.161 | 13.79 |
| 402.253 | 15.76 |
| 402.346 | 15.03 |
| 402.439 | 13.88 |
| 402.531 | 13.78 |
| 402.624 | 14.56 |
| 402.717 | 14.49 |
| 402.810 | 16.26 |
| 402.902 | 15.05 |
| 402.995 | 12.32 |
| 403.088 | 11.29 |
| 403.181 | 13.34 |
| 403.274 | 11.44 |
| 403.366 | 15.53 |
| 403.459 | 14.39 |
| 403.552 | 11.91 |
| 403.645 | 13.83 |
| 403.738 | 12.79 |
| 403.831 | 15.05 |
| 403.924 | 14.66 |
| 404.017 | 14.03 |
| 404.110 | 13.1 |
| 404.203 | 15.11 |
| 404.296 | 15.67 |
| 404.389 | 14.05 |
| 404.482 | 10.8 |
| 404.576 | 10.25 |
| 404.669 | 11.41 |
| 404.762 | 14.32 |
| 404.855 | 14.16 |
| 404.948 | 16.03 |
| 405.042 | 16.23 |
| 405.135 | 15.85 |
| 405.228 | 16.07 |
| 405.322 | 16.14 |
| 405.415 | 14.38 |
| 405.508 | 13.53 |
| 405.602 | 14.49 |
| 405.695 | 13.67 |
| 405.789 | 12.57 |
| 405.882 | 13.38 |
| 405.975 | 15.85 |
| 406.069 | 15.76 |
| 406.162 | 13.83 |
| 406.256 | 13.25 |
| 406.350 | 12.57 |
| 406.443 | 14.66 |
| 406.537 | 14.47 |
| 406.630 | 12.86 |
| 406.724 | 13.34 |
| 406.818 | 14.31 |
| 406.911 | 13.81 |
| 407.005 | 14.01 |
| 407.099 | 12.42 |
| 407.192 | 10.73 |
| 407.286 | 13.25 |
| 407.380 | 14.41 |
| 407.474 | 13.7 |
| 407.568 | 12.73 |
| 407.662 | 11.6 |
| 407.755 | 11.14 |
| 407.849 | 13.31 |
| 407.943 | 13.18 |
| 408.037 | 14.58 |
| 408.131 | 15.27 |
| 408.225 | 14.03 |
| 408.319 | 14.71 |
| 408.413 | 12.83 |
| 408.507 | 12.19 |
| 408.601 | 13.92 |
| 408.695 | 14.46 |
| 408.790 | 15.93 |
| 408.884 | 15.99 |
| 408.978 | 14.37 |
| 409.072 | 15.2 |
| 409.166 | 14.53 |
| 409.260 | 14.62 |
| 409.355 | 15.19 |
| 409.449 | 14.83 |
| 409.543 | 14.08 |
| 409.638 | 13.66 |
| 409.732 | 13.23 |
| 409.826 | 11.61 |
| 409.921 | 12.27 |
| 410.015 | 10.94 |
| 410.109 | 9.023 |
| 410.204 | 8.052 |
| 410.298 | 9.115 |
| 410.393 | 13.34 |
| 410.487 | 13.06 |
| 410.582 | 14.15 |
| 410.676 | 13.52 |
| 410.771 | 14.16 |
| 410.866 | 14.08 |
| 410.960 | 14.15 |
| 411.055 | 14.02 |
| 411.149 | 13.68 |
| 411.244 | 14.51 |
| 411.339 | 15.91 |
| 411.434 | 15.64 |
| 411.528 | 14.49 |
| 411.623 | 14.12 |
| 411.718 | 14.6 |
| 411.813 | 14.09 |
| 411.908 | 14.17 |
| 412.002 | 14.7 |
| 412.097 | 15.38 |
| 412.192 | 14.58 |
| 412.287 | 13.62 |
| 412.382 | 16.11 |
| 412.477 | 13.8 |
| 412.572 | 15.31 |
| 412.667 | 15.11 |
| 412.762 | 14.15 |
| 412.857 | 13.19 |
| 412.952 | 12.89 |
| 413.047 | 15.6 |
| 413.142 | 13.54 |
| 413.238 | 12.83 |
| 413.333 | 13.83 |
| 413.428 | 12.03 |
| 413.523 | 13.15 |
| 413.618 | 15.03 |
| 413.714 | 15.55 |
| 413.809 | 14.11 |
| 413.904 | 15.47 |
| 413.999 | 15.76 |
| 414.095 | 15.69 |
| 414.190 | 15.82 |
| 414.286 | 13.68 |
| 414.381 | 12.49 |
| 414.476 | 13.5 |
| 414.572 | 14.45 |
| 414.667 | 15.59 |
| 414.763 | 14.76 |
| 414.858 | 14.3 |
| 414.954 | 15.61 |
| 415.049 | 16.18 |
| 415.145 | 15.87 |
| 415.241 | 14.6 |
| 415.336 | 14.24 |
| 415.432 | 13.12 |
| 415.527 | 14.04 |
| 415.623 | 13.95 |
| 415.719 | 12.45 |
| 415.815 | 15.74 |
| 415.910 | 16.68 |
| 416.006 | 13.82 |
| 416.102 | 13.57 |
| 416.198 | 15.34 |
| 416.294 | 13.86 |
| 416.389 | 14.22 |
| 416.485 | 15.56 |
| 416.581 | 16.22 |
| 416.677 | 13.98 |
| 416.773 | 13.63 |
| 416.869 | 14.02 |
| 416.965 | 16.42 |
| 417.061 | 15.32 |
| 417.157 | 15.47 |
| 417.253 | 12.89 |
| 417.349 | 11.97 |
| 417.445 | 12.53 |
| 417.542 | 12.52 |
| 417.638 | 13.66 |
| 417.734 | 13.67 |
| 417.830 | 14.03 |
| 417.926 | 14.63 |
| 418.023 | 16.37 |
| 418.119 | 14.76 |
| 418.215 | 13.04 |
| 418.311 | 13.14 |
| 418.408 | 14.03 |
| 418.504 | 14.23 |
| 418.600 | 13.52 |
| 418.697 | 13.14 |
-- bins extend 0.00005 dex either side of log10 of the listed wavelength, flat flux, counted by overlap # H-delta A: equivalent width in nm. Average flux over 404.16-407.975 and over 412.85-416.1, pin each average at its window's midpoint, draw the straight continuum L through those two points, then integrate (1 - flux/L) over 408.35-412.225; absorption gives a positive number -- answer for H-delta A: 0.10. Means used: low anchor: 13.7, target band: 13.7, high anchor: 14.4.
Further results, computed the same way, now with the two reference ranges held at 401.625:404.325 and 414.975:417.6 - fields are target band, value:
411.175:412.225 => -0.03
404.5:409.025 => 0.11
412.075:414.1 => -0.01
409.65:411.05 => 0.19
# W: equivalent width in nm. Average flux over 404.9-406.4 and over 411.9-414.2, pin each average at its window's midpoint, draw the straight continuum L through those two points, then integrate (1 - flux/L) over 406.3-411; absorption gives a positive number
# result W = 0.38 nm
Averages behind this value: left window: 14.6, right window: 14.4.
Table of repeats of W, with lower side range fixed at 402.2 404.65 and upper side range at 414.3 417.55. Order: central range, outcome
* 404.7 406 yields -0.080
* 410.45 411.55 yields -0.011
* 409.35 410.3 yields 0.141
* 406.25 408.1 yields 0.095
